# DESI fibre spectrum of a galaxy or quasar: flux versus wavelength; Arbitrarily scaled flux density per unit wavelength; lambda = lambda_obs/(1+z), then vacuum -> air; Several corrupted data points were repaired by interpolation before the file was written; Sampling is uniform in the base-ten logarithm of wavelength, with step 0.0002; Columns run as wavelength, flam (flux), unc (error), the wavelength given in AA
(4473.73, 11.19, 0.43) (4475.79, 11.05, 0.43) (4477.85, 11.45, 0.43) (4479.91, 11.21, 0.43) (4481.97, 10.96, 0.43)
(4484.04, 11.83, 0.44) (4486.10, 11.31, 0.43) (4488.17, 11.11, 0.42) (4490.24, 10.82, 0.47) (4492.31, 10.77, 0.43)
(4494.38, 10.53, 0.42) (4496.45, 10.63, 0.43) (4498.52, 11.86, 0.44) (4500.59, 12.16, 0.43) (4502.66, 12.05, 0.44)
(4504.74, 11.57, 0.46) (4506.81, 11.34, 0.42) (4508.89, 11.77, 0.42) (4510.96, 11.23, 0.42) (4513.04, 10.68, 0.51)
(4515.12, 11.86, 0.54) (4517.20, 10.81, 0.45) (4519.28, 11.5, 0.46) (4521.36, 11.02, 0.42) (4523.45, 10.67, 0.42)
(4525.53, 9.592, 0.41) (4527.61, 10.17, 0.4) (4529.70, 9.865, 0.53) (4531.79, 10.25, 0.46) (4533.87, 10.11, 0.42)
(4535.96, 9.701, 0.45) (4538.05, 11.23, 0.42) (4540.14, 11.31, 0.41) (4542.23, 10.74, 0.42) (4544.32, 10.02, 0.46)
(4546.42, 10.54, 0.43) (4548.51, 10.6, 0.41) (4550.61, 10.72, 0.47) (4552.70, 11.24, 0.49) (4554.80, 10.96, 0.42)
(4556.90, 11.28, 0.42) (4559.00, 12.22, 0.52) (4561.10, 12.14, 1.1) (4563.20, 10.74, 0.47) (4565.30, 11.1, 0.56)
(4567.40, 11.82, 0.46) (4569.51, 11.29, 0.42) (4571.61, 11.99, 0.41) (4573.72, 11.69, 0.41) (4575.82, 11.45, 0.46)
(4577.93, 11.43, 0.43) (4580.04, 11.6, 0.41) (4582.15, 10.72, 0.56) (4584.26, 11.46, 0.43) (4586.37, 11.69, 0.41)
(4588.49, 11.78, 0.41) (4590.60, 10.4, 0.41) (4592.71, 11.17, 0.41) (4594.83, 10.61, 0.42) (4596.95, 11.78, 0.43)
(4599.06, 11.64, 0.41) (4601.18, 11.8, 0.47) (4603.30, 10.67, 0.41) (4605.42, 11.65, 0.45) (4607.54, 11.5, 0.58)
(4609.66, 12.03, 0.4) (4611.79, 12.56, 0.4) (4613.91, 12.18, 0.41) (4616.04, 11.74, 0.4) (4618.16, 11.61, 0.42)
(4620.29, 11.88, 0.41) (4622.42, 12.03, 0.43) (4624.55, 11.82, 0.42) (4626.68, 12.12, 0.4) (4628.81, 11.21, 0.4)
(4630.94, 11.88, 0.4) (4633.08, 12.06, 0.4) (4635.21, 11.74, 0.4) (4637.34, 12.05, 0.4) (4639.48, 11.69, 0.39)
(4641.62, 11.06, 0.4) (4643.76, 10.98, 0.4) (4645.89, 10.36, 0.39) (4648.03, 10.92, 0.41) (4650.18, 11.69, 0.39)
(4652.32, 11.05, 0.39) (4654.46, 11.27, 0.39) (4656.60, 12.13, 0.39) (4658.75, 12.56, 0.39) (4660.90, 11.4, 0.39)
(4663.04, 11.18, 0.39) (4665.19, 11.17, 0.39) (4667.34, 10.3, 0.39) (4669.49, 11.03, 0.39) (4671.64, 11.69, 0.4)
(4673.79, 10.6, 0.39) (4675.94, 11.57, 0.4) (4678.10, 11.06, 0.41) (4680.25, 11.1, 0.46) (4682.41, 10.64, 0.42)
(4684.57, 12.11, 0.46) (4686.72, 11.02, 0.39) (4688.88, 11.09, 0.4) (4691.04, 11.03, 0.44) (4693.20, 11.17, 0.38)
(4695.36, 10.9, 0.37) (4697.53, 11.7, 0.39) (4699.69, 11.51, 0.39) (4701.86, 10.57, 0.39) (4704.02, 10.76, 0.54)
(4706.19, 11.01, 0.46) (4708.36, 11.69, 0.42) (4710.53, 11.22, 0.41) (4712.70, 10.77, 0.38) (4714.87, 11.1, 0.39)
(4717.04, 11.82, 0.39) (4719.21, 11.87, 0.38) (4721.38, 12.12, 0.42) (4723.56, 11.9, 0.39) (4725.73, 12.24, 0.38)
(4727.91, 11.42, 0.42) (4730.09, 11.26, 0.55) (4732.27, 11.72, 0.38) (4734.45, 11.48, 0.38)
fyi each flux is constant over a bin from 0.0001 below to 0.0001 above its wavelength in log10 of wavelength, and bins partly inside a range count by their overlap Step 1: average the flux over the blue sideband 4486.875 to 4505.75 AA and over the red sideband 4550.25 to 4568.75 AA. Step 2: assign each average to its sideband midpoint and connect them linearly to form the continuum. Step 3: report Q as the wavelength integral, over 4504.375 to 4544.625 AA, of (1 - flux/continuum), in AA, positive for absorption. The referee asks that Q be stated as 2.0 AA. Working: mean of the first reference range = 11.3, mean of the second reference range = 11.4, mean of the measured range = 10.8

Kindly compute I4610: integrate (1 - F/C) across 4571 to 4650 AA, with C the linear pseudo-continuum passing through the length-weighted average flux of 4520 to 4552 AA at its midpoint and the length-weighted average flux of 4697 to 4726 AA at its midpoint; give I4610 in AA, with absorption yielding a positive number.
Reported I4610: -4.9 AA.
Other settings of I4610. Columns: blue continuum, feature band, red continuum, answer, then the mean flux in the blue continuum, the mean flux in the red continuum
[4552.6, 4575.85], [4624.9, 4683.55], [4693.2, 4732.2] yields 0.45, 11.5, 11.4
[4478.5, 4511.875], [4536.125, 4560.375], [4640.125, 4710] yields 0.71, 11.3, 11.2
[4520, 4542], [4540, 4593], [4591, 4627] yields -1.21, 10.4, 11.7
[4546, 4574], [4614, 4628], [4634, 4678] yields -0.69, 11.3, 11.3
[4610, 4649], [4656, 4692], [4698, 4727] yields 0.87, 11.7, 11.4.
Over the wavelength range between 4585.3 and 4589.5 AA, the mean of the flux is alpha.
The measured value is 11.7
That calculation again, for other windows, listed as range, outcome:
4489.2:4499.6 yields 10.9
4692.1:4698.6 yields 11.2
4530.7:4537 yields 10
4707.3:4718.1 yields 11.3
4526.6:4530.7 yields 10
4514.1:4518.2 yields 11.3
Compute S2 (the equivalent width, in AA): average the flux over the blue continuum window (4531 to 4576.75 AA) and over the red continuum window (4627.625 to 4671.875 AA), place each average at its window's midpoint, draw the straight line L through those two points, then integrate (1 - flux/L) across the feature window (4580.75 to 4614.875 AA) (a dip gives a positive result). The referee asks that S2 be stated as -0.80 AA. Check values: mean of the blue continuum 11.1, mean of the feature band 11.5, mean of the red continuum 11.4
